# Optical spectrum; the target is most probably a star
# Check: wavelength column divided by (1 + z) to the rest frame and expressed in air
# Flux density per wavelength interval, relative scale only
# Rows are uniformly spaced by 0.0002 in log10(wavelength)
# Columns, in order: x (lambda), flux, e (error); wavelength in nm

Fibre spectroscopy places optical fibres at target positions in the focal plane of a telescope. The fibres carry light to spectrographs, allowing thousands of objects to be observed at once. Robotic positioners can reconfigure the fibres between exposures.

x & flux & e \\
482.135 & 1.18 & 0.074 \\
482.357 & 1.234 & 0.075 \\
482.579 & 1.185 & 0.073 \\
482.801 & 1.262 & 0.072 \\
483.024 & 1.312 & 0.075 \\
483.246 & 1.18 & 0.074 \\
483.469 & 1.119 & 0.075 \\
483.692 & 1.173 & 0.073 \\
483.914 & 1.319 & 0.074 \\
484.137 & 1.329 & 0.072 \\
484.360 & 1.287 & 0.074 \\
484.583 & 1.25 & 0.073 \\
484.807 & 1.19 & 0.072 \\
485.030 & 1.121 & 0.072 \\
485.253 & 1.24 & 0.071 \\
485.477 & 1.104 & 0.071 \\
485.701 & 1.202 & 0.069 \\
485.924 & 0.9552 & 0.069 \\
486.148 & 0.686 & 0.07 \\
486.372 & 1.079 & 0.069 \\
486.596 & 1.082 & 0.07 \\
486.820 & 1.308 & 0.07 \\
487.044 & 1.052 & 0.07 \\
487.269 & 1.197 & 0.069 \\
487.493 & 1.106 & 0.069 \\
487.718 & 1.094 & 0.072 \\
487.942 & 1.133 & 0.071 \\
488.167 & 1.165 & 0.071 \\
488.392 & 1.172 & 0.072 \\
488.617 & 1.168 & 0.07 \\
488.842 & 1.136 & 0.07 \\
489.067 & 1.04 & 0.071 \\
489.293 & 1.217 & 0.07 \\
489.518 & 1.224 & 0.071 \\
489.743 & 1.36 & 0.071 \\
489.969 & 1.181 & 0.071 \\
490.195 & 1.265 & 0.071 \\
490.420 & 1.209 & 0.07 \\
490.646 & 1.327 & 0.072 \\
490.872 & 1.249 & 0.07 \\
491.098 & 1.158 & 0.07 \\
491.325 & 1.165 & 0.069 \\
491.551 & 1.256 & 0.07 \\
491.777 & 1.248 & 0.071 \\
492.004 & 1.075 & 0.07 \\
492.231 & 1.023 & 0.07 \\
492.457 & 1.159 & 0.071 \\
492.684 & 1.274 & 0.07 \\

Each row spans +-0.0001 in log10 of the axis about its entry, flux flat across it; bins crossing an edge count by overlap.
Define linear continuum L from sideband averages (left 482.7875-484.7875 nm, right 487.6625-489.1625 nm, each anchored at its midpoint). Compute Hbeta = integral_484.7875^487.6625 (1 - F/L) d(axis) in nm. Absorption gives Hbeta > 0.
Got 0.21 nm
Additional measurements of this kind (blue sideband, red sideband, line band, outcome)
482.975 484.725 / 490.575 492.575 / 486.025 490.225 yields 0.245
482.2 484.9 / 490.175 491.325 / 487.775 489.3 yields 0.115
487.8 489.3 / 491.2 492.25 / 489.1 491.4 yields -0.152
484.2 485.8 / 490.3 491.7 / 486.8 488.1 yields 0.081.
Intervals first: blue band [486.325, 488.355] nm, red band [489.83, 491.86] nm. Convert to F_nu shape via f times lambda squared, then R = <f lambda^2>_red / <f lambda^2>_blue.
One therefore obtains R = 1.10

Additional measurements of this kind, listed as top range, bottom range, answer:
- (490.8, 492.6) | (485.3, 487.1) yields 1.12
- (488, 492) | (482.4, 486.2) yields 1.04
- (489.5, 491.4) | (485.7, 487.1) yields 1.21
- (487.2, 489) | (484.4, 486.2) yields 1.04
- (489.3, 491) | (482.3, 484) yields 1.06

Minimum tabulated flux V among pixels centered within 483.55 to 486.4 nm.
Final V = 0.686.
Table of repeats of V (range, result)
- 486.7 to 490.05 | 1.04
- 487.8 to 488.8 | 1.133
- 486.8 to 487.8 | 1.052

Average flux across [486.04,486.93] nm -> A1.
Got 1.04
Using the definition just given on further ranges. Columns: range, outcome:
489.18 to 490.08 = 1.25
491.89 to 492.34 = 1.05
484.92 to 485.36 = 1.18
